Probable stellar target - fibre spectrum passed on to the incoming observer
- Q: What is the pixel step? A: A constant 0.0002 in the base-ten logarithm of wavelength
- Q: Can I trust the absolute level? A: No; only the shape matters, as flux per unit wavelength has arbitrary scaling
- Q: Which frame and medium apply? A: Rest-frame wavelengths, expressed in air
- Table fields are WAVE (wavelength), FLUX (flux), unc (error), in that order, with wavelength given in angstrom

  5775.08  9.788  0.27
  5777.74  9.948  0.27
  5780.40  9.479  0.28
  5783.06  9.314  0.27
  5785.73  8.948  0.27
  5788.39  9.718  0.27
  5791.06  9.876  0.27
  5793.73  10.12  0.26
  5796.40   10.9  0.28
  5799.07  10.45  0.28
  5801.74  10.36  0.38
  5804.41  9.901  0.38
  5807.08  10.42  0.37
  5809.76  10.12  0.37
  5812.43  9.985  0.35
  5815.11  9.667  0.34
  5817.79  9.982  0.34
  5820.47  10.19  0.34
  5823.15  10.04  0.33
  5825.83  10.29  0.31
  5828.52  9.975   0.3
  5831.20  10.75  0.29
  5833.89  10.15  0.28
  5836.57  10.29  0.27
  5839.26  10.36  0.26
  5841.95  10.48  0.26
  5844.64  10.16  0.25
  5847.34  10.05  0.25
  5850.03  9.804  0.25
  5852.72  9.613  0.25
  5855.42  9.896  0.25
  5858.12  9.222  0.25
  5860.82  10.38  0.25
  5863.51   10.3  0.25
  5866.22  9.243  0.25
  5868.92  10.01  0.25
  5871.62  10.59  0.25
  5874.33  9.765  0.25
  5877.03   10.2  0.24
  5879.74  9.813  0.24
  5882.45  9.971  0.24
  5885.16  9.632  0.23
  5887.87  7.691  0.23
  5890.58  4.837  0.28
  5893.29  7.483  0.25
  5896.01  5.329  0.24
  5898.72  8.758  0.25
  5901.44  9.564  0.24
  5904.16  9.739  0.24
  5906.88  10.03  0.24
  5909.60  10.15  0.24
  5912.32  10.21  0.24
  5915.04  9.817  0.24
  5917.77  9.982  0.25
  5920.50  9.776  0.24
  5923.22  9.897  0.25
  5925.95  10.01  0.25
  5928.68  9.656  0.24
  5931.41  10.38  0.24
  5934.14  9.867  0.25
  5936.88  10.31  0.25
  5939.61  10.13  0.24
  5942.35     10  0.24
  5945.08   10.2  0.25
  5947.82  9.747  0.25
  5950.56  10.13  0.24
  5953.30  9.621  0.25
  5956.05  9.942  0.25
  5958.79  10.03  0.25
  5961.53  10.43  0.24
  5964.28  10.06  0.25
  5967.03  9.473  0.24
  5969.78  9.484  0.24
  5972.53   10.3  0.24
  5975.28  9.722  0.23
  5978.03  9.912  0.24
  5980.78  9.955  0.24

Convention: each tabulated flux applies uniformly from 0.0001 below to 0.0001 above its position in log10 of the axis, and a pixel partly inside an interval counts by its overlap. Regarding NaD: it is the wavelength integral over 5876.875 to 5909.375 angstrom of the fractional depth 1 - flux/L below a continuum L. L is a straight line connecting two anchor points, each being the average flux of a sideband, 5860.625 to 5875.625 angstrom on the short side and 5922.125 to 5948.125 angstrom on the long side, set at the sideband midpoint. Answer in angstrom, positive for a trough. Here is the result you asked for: 4.68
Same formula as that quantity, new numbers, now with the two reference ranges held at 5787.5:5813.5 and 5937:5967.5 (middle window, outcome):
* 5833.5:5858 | 0.2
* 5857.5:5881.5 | 0.3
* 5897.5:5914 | 0.5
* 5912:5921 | 0.1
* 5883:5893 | 2.5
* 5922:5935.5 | 0.1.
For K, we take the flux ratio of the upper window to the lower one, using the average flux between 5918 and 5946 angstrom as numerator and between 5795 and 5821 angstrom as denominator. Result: 0.98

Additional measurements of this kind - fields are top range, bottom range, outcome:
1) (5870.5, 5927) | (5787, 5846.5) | 0.90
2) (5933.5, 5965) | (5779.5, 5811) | 1.01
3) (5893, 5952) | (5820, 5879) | 0.96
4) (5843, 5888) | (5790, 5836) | 0.97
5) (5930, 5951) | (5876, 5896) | 1.22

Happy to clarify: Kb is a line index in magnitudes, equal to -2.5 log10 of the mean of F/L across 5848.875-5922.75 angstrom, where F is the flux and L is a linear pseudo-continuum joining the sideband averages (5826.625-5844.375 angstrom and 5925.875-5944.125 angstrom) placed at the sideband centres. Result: 0.10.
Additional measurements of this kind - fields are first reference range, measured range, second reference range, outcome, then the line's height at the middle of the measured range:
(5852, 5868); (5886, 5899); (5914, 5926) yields 0.41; 9.84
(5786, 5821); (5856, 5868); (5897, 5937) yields 0.02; 9.95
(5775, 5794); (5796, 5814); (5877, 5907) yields -0.10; 9.39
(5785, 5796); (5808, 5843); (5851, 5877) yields -0.03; 9.85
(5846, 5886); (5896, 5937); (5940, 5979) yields 0.02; 9.92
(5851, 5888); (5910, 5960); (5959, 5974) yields -0.01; 9.9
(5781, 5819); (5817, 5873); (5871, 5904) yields -0.09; 9.28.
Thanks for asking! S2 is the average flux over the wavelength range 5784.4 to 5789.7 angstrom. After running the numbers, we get 9.34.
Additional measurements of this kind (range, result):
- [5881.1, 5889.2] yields 9.1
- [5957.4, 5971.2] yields 9.9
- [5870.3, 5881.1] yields 10.1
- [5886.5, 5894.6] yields 6.68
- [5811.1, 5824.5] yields 9.97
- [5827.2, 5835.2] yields 10.3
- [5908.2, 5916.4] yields 10.1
